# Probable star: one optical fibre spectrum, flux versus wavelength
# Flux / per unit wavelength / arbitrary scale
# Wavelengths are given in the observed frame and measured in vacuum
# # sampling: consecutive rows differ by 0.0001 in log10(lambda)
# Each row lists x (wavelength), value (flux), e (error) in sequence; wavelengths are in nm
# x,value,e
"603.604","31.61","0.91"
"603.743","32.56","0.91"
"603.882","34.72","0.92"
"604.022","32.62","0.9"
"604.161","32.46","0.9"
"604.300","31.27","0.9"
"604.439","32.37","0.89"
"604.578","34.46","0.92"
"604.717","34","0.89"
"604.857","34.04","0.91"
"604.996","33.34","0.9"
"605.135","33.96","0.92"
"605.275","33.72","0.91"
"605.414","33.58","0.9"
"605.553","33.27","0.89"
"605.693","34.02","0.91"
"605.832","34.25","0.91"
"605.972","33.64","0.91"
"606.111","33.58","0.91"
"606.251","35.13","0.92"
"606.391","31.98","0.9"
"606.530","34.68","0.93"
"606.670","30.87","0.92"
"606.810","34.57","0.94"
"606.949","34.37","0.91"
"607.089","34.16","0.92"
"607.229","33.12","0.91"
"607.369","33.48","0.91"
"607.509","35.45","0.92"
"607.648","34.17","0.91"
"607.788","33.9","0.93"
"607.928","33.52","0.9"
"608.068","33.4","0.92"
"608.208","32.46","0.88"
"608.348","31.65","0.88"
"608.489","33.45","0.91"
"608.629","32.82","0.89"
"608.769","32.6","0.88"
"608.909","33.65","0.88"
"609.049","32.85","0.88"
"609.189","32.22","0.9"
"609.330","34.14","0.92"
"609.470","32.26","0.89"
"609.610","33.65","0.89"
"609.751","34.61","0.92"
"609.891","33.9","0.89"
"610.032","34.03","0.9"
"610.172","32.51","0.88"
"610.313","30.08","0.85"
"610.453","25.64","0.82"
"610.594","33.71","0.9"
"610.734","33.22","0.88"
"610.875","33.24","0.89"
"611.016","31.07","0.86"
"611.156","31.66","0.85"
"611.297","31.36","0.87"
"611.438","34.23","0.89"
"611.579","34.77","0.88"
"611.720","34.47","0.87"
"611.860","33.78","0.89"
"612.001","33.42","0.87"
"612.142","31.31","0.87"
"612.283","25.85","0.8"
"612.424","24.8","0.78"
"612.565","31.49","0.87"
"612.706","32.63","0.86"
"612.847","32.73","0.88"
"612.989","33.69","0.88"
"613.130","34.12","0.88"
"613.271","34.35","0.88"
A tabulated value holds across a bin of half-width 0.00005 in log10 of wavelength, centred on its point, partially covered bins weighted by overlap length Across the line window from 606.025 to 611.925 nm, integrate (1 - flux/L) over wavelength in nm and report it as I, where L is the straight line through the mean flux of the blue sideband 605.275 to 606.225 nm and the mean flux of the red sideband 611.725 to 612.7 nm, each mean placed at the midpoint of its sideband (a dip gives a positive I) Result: -0.17 nm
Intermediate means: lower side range 33.8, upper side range 30.6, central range 33.1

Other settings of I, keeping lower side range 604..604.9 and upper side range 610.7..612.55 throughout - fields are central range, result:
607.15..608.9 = -0.05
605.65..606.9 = -0.04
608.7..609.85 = -0.04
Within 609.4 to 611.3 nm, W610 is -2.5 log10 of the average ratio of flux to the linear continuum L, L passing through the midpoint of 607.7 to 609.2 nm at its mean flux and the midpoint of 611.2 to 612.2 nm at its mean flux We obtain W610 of 0.031 mag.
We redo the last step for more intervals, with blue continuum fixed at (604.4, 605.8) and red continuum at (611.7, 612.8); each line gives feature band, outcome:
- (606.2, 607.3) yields -0.02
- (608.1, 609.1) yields -0.02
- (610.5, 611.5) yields -0.04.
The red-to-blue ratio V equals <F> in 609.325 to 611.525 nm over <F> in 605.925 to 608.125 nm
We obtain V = 0.96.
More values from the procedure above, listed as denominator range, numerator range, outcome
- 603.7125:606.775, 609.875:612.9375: 0.95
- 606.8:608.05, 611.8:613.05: 0.91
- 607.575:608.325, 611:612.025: 0.99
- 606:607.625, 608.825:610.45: 0.97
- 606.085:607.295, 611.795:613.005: 0.92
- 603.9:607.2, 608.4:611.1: 0.97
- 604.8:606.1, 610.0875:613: 0.94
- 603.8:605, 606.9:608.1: 1.02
